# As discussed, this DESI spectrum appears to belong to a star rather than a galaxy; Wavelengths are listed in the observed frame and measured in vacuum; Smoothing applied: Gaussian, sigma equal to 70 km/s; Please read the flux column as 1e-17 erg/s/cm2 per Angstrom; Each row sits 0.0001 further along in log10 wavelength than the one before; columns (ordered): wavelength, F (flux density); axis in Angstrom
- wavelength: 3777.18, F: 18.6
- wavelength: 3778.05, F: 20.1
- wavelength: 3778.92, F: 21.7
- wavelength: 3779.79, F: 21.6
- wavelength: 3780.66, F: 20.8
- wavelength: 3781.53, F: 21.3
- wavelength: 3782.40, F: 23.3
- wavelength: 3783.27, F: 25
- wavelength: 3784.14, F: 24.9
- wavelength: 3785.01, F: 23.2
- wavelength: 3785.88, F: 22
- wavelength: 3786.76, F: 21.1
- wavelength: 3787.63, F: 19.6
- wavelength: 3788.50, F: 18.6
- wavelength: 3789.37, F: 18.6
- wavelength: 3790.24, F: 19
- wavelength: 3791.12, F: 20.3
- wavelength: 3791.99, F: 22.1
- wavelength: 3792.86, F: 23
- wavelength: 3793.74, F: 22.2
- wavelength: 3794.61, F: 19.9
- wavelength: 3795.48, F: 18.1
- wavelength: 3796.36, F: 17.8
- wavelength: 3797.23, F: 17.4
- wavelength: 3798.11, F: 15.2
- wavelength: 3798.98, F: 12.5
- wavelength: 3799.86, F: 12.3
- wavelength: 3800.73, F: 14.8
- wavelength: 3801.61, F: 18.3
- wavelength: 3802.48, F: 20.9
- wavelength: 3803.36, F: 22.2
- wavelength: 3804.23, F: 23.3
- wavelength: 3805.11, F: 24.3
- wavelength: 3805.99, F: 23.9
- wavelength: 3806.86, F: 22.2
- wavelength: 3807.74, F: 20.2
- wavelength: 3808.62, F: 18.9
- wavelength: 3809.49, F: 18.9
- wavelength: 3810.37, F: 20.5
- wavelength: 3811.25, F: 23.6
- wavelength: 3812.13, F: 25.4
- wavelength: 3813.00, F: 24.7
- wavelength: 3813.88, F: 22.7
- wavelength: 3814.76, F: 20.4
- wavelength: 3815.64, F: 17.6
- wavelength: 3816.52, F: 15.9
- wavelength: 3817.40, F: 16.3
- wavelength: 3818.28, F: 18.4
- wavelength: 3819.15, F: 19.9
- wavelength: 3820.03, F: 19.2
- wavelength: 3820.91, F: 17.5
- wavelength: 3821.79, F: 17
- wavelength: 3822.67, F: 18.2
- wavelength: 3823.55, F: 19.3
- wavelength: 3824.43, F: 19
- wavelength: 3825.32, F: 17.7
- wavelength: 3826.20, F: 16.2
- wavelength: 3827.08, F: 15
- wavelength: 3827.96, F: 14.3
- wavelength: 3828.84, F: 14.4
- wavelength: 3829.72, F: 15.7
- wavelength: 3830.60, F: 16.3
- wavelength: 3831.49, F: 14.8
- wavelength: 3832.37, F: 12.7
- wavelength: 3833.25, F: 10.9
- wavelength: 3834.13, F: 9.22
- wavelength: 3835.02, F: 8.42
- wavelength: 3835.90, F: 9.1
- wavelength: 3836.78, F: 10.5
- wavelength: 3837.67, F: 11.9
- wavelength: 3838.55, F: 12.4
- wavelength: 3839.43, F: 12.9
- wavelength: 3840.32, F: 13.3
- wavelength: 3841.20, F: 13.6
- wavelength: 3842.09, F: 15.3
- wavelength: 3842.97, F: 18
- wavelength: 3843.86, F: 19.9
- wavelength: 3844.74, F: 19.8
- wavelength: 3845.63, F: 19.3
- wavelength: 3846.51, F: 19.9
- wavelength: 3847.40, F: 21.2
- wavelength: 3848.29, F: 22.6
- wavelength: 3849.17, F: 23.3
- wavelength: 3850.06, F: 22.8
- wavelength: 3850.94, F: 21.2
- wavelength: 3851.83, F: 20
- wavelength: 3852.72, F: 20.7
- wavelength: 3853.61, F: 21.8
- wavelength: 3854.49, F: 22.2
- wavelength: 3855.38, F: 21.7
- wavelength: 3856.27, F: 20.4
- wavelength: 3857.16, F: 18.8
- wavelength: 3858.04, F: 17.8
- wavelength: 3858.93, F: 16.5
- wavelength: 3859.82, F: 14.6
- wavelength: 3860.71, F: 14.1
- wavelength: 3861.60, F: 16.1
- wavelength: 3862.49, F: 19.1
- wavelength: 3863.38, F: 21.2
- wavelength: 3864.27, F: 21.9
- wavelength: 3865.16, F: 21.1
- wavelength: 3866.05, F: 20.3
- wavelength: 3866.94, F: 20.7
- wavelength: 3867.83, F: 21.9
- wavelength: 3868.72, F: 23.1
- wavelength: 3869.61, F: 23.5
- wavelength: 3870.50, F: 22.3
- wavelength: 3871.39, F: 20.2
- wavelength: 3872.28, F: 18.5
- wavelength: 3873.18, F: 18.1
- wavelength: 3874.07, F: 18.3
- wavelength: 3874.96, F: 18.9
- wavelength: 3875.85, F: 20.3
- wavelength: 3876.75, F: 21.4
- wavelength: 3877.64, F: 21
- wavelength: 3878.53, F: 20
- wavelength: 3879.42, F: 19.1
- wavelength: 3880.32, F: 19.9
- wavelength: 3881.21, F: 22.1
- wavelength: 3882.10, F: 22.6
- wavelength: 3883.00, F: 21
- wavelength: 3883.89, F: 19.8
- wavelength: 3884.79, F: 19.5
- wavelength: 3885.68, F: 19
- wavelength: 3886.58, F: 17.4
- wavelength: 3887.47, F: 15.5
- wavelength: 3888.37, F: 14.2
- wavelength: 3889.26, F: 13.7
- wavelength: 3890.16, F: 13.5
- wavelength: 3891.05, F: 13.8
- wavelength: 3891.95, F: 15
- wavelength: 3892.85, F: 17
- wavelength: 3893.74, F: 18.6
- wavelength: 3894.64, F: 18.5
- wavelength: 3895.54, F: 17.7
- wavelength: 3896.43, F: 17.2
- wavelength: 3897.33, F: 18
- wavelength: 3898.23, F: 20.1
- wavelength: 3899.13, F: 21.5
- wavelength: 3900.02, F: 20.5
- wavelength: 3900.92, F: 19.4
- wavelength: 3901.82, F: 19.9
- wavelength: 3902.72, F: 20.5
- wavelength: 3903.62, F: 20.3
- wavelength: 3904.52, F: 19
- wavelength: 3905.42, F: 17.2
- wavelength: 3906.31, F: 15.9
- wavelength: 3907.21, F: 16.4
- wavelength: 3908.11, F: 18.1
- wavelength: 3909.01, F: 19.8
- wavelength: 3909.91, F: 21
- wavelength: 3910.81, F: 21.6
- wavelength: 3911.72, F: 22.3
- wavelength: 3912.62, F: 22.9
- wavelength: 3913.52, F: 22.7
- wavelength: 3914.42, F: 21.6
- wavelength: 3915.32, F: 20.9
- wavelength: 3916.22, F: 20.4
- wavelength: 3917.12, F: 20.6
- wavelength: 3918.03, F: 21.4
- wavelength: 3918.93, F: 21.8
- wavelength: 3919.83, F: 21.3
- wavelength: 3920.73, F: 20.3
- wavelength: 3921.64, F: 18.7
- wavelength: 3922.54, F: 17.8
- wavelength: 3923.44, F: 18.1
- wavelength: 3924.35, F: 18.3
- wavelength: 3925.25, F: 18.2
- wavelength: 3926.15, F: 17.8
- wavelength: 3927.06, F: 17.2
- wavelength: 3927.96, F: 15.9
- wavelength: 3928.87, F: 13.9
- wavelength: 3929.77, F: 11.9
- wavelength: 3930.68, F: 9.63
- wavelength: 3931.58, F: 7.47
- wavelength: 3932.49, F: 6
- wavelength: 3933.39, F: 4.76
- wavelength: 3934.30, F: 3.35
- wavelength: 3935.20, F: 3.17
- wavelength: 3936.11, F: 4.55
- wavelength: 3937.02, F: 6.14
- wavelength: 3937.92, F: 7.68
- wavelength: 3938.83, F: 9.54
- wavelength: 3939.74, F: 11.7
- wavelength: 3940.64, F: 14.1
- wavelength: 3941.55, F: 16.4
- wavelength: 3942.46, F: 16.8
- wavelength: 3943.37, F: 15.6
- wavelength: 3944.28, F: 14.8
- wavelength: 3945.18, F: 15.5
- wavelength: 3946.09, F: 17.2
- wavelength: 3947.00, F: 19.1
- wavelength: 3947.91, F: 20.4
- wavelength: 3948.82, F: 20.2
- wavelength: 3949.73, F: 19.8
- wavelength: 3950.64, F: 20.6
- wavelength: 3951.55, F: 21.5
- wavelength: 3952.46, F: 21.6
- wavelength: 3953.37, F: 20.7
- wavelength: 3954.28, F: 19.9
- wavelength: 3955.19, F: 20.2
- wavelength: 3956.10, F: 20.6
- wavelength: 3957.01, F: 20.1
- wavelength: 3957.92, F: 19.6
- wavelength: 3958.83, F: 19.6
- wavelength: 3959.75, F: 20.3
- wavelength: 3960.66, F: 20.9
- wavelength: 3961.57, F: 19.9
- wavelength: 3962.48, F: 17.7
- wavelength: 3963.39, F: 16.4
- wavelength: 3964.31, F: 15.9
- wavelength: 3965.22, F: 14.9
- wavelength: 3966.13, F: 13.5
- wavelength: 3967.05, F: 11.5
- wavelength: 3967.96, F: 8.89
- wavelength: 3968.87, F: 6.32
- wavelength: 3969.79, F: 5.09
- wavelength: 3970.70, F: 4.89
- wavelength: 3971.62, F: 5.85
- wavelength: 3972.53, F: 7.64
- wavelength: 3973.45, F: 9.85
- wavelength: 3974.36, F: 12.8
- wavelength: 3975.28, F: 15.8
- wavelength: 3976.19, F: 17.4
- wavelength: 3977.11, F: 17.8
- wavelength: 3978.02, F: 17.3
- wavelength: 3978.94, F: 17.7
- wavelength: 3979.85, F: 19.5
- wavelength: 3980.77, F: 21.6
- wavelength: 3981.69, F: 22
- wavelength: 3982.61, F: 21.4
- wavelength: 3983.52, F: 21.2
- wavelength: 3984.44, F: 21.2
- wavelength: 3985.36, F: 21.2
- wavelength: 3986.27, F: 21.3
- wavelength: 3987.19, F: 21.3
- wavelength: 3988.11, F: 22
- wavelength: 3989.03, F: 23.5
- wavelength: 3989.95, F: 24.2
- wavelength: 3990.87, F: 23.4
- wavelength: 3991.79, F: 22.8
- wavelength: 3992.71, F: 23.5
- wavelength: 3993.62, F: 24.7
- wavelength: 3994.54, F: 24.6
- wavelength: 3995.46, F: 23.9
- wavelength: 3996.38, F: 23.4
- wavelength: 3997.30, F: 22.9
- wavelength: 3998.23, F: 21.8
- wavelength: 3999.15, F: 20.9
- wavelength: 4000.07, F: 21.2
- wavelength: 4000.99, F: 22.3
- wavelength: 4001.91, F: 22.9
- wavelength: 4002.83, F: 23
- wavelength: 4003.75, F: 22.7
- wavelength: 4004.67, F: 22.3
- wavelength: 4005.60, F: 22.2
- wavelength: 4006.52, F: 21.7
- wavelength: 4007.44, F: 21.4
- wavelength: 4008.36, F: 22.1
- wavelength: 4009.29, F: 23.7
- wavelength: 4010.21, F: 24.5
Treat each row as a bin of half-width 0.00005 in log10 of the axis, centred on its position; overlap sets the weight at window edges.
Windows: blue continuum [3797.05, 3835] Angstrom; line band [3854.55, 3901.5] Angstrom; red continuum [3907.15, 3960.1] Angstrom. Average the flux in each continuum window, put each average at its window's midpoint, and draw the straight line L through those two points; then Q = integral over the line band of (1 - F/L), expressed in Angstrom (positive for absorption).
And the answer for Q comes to -4.5 Angstrom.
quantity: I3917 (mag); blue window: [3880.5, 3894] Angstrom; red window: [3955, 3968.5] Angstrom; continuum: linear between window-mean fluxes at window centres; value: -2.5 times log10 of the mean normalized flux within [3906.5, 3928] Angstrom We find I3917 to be -0.14 mag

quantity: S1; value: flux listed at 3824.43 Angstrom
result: 19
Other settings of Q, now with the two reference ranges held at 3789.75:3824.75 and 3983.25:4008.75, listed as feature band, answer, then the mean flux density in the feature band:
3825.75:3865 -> 6.41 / 16.9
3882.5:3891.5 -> 1.75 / 16.8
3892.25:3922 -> 1.91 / 19.8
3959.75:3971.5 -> 4.77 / 13.1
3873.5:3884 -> 0.17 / 20.4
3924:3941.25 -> 8.75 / 10.6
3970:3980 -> 4.18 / 12.9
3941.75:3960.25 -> 2.24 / 19.2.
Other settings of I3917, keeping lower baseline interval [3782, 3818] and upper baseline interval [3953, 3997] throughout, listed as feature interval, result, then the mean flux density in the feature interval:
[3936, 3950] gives 0.26 mag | 14.5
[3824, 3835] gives 0.35 mag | 14.4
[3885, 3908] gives 0.08 mag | 17.6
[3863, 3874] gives -0.08 mag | 21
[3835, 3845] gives 0.38 mag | 13.9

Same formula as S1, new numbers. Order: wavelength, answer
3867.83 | 21.9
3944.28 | 14.8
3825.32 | 17.7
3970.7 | 4.89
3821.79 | 17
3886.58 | 17.4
